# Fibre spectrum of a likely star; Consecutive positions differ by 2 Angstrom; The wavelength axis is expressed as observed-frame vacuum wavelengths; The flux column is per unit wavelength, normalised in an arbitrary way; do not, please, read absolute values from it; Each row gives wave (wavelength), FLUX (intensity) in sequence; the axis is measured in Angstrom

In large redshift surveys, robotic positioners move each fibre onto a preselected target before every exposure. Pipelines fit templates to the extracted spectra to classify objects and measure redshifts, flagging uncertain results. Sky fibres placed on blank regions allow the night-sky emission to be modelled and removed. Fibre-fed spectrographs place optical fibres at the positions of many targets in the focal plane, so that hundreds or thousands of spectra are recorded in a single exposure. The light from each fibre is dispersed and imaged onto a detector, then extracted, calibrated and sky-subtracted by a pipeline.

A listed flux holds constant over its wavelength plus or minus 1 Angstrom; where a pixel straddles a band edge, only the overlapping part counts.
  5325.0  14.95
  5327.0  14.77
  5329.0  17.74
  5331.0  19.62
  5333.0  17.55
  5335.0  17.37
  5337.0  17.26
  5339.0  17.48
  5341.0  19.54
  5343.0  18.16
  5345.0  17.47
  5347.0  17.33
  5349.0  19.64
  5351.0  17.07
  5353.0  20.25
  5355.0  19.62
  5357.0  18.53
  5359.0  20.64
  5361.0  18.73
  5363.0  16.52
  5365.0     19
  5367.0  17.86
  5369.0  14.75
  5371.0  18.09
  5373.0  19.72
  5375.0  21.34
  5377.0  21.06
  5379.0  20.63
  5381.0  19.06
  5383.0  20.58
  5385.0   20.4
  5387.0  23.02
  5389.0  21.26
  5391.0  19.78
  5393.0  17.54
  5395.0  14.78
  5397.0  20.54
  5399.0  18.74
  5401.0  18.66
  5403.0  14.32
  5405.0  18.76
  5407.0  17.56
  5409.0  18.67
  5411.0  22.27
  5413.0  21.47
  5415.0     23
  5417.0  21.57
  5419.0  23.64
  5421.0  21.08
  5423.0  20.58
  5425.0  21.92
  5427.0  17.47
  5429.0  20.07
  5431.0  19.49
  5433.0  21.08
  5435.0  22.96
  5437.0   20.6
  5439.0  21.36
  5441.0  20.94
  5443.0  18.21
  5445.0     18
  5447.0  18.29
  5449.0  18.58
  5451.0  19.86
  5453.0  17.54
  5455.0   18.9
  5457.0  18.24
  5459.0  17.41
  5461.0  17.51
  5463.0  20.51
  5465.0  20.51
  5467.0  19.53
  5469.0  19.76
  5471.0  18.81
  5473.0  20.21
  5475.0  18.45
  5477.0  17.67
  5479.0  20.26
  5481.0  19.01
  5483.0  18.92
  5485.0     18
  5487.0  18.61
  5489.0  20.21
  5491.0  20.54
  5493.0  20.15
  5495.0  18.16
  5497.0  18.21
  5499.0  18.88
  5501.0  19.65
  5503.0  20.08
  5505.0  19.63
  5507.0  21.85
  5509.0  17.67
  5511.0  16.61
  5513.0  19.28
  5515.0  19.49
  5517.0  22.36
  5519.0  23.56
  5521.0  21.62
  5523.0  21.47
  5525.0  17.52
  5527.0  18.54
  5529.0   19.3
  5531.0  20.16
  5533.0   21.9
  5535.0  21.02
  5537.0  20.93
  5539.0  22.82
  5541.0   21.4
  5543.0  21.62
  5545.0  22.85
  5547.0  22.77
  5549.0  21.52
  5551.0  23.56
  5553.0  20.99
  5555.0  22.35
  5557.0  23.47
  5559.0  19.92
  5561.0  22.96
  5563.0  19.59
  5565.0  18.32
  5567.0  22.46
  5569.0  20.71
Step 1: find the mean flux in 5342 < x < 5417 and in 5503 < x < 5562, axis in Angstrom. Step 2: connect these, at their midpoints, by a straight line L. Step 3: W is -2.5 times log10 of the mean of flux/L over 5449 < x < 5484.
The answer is 0.07 mag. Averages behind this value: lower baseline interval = 19.1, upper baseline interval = 21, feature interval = 19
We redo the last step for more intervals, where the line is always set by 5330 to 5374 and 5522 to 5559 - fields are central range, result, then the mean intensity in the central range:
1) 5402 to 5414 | 0.02 mag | 18.8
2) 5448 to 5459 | 0.08 mag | 18.5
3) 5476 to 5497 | 0.07 mag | 19.1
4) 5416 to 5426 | -0.13 mag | 21.8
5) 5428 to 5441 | -0.07 mag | 20.9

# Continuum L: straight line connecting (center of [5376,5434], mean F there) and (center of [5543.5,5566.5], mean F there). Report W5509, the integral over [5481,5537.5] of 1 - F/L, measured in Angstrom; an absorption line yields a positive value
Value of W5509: 3.70 Angstrom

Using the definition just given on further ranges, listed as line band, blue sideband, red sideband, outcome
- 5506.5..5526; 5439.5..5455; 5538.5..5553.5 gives 1.0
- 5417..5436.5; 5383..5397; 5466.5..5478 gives -1.6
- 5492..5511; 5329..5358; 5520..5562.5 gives 1.4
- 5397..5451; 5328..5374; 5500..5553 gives -1.9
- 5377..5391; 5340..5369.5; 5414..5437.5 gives -0.9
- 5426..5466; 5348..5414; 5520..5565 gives 1.2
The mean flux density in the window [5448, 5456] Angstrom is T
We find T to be 18.7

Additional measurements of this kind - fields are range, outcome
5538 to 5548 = 22.3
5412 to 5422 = 22.2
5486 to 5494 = 19.9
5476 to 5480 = 19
